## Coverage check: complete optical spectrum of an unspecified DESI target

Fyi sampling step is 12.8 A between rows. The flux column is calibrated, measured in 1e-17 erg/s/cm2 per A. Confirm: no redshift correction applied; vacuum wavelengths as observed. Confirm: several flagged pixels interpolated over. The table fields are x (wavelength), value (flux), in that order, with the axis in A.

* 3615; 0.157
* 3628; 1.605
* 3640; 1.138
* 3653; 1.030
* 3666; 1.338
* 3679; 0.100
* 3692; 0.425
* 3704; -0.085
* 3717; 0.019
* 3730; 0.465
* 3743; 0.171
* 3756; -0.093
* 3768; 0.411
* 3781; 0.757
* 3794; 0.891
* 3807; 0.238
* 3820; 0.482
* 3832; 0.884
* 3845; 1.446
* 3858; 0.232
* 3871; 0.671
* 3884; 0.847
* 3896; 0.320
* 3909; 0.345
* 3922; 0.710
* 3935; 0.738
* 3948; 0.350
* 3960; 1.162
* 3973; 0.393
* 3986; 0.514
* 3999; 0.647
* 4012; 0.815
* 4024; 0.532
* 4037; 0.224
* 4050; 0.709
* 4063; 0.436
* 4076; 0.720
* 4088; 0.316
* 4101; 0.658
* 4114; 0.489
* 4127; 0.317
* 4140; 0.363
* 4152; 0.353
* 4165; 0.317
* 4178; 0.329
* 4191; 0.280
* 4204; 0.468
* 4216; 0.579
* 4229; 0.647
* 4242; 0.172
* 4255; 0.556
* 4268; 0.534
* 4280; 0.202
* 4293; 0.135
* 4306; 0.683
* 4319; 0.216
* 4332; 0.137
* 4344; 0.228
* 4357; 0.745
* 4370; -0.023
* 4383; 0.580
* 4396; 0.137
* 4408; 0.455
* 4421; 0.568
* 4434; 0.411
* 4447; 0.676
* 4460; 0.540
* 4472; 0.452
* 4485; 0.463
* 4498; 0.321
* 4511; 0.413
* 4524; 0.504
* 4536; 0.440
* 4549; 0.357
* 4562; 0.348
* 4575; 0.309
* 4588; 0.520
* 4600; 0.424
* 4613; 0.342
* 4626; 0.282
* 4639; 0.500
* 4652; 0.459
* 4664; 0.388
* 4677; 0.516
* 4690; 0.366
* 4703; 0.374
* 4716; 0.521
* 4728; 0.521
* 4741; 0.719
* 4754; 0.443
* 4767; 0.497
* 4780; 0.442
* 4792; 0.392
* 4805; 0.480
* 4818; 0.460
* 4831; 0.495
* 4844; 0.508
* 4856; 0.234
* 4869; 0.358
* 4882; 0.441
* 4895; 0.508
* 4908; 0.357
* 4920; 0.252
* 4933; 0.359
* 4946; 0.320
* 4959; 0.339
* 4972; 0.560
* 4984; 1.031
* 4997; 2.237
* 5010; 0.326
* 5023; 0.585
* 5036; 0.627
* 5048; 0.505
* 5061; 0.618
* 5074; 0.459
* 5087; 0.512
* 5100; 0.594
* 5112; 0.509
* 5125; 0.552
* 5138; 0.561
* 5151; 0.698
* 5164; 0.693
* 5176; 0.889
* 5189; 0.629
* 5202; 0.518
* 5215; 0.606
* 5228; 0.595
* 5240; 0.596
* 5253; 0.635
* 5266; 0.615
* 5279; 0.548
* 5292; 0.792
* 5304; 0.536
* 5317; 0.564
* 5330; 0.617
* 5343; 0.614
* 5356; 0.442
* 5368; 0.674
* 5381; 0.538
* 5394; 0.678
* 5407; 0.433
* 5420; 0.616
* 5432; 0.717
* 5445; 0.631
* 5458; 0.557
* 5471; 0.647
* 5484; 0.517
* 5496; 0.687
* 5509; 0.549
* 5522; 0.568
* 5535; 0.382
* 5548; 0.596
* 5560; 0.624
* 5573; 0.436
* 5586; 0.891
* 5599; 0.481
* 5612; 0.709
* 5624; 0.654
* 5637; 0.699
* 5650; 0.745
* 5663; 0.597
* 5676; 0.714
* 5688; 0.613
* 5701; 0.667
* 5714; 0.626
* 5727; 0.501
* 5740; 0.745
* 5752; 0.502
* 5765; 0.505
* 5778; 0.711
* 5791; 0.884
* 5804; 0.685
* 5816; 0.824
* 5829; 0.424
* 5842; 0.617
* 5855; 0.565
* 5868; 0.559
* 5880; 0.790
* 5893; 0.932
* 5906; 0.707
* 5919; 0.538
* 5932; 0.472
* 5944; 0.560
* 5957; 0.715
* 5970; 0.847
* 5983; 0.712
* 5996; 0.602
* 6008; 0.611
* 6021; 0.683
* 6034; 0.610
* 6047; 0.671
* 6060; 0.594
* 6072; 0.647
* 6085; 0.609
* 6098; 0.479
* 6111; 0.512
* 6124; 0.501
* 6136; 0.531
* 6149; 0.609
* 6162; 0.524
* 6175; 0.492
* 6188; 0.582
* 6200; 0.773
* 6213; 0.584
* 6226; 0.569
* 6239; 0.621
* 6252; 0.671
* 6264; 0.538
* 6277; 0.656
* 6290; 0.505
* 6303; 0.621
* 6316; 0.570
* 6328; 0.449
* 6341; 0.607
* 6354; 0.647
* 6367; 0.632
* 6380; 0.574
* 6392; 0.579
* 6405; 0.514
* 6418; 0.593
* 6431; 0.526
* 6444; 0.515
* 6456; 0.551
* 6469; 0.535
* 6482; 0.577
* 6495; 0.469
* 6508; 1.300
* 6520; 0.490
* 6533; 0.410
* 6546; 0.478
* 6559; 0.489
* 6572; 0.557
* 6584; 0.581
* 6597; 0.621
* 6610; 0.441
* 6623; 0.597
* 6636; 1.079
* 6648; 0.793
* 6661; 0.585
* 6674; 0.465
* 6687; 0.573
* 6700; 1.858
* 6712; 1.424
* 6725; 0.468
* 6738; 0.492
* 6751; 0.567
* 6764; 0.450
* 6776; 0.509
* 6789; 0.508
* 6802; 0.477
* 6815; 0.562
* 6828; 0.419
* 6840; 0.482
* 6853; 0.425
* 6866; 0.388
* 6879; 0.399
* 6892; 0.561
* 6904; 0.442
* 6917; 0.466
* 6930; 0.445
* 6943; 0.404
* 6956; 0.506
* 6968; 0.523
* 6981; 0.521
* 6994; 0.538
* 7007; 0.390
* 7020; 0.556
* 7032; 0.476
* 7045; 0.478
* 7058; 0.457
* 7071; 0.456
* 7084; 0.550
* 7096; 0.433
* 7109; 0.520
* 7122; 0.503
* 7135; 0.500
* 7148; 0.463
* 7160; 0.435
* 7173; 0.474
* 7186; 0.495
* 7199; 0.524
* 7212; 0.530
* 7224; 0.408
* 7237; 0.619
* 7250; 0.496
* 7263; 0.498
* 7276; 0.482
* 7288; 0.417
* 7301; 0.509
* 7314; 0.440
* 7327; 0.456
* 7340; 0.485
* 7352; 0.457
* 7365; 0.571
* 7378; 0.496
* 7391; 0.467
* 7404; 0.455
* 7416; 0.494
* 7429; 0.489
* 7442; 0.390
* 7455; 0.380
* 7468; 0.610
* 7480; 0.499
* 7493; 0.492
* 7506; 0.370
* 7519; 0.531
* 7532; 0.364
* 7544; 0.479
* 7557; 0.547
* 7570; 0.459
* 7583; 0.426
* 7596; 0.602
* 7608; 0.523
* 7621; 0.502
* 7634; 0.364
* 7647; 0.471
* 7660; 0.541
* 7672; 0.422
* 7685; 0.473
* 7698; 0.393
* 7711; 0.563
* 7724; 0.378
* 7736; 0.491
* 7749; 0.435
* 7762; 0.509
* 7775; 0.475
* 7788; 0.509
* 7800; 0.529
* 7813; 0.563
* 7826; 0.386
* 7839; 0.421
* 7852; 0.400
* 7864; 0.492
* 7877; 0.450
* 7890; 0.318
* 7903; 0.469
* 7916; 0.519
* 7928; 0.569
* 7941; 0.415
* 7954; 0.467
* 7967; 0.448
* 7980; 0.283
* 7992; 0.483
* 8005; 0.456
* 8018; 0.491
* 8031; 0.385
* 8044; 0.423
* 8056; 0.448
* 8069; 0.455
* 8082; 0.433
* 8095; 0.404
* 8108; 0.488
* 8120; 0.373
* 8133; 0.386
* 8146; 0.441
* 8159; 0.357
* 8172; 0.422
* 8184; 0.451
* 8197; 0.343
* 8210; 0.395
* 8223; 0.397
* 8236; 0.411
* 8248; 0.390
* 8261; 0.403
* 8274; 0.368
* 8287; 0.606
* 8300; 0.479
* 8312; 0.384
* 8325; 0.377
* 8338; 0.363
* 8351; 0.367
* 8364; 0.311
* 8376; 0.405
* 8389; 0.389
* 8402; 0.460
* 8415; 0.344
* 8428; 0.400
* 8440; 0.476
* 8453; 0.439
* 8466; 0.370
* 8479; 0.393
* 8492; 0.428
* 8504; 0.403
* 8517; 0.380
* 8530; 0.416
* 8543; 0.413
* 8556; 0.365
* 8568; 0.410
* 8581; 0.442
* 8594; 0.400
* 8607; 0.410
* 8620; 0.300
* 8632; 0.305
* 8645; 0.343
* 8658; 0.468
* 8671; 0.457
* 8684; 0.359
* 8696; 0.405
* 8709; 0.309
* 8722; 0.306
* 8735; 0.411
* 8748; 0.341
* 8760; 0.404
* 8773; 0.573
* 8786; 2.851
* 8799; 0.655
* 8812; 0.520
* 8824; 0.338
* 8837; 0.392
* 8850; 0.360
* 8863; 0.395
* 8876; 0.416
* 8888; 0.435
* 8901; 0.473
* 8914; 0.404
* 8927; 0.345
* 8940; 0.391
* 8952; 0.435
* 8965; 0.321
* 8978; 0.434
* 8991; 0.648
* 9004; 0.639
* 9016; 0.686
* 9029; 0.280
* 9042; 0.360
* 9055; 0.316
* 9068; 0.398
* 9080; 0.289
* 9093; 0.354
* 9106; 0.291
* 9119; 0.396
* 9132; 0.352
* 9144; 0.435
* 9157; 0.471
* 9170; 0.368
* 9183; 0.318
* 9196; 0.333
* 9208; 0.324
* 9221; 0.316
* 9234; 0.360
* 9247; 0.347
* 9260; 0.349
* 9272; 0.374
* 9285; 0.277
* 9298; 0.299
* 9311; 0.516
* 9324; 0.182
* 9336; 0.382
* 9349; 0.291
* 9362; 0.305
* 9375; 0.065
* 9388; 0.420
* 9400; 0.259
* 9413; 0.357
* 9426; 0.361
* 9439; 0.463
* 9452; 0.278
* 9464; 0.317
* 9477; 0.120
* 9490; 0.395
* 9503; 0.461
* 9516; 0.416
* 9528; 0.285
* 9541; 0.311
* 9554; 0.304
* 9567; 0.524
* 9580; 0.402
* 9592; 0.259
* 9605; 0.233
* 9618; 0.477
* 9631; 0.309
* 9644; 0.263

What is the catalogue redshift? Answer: 0.339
